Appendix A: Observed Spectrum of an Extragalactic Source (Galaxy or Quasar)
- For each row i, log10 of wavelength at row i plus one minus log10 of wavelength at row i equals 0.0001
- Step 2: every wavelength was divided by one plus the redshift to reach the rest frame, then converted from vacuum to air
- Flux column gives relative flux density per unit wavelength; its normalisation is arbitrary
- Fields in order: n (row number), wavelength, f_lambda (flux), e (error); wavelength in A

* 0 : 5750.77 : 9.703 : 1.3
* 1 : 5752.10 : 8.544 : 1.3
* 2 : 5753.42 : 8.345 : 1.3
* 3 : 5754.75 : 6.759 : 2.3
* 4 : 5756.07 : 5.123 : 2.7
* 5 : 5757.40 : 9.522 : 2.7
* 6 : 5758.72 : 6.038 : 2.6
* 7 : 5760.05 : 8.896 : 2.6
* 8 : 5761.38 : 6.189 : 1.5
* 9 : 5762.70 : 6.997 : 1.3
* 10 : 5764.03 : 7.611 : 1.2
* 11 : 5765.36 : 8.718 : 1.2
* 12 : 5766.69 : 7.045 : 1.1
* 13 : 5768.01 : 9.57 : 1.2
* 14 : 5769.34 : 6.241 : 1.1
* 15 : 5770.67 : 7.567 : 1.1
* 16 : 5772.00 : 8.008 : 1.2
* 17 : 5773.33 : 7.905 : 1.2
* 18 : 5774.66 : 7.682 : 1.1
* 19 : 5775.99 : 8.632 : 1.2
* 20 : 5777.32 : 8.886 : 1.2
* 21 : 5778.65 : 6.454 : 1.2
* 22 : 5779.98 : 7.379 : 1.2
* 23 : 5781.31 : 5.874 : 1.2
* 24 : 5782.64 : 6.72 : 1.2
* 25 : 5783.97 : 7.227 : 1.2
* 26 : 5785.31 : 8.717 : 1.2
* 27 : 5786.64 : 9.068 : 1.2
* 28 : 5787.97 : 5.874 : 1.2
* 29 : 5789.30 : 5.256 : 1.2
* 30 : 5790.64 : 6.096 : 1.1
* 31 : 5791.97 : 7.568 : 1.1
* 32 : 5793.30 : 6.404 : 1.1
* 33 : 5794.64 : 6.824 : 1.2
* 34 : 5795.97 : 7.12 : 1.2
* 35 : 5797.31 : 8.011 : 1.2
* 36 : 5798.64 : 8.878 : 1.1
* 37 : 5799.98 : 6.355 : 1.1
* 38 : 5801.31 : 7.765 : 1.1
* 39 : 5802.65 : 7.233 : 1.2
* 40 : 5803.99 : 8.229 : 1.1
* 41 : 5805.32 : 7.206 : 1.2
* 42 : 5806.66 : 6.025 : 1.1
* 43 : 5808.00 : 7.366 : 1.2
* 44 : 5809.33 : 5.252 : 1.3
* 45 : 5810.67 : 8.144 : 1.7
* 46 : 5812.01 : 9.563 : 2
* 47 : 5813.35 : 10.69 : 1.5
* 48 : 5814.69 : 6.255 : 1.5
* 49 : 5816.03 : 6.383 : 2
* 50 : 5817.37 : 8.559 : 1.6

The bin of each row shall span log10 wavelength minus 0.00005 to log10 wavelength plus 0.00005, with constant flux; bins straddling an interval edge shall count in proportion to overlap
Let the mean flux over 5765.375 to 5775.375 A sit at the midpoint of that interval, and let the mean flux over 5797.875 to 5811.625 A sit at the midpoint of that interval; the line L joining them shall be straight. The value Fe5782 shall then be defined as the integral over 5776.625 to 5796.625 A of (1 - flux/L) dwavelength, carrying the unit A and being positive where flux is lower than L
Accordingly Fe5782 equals 1.4 A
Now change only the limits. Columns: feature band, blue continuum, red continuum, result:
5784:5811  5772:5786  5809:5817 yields 2.0 A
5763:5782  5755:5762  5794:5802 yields -1.1 A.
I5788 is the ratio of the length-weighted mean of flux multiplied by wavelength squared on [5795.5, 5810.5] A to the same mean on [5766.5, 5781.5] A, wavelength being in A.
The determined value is 1.0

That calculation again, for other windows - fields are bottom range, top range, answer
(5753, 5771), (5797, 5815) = 1.04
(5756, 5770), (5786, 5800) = 0.95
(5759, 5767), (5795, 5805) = 1.03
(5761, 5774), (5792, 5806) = 0.98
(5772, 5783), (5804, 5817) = 1.01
